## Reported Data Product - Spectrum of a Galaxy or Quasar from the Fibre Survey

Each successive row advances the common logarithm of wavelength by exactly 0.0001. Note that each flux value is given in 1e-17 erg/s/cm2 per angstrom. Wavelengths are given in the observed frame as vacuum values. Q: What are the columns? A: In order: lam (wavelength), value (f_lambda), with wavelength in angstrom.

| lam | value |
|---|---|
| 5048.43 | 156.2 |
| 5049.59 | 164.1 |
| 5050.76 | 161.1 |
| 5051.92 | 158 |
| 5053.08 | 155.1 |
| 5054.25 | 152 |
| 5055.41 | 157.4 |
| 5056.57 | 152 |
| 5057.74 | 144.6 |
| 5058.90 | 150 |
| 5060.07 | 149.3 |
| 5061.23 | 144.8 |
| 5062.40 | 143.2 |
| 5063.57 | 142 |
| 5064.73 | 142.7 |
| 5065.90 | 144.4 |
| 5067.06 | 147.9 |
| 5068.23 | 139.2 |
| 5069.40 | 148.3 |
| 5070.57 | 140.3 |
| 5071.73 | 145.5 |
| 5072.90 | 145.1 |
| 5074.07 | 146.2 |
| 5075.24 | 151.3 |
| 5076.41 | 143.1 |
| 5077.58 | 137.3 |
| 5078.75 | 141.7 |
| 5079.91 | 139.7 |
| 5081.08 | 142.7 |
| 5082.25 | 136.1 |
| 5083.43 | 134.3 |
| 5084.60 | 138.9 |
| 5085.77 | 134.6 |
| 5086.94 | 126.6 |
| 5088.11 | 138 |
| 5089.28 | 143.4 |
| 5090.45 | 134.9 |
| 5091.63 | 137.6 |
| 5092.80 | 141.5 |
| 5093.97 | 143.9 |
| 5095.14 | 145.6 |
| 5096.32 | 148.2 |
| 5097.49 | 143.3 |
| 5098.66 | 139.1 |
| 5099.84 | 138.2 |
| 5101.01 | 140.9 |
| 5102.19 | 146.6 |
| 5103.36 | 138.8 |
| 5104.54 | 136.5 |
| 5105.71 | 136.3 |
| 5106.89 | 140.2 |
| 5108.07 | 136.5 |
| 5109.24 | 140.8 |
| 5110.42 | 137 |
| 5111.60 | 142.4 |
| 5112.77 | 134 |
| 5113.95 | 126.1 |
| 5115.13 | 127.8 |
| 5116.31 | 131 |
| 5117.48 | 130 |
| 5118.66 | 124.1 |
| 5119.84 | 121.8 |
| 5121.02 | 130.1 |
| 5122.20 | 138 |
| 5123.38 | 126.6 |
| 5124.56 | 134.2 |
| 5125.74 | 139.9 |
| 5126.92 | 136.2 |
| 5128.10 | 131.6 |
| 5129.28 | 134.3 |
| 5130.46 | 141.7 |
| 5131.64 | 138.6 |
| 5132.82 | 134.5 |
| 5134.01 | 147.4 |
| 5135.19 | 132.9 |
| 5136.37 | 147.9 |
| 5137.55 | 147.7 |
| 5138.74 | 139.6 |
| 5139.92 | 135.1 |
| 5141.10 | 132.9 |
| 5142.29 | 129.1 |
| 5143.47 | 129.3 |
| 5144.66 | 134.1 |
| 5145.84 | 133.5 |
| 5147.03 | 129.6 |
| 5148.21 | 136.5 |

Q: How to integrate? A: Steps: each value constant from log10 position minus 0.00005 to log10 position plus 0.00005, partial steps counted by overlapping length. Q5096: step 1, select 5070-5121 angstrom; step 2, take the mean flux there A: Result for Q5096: 138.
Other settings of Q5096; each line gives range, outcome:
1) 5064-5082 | 144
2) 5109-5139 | 135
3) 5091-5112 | 141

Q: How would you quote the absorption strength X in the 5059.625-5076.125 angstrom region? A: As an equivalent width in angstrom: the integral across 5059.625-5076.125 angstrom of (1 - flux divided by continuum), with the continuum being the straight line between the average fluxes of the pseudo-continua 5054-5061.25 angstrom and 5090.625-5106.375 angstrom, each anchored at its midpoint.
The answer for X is 0.4 angstrom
